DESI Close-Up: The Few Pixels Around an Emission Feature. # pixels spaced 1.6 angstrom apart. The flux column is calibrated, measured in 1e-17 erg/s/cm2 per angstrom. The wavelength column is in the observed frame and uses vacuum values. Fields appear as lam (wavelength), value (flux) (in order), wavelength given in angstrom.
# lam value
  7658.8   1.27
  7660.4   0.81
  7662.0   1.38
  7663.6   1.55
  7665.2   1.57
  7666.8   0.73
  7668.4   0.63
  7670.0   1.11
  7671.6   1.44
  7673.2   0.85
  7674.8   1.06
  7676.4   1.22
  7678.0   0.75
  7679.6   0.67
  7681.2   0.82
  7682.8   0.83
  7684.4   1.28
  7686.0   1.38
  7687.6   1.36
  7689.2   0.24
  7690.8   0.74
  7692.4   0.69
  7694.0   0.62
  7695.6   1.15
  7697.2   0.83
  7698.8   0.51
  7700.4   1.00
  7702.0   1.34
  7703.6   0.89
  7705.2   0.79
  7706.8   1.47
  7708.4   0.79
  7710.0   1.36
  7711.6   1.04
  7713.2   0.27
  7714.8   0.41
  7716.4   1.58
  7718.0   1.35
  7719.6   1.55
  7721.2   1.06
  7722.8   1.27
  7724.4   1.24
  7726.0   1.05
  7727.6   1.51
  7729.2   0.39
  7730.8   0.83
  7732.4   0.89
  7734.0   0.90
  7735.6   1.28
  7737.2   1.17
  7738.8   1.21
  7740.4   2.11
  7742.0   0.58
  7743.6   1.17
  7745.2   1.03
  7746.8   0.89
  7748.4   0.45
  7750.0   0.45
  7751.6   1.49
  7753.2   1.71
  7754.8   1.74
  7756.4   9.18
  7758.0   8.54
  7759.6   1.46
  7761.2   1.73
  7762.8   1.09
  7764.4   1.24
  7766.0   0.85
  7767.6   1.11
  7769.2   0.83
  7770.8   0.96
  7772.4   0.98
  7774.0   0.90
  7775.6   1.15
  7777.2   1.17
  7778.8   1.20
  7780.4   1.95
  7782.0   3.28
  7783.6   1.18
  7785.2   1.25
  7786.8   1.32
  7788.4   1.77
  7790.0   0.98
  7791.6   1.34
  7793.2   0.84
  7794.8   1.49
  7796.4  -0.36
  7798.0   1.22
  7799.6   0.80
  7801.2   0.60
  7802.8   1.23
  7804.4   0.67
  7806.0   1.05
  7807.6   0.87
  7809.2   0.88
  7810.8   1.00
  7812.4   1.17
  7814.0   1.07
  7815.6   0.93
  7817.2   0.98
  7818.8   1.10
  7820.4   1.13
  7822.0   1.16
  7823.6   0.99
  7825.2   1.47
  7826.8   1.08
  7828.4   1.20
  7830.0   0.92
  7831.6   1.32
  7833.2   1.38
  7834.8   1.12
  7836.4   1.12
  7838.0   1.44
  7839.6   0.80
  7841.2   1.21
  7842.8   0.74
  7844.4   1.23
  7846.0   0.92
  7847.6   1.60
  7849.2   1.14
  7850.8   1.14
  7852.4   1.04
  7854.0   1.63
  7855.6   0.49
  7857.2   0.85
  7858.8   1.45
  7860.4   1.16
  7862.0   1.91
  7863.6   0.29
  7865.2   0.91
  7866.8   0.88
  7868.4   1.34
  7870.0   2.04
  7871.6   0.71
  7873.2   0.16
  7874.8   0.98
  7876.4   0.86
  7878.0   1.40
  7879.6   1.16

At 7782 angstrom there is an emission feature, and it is [N II]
